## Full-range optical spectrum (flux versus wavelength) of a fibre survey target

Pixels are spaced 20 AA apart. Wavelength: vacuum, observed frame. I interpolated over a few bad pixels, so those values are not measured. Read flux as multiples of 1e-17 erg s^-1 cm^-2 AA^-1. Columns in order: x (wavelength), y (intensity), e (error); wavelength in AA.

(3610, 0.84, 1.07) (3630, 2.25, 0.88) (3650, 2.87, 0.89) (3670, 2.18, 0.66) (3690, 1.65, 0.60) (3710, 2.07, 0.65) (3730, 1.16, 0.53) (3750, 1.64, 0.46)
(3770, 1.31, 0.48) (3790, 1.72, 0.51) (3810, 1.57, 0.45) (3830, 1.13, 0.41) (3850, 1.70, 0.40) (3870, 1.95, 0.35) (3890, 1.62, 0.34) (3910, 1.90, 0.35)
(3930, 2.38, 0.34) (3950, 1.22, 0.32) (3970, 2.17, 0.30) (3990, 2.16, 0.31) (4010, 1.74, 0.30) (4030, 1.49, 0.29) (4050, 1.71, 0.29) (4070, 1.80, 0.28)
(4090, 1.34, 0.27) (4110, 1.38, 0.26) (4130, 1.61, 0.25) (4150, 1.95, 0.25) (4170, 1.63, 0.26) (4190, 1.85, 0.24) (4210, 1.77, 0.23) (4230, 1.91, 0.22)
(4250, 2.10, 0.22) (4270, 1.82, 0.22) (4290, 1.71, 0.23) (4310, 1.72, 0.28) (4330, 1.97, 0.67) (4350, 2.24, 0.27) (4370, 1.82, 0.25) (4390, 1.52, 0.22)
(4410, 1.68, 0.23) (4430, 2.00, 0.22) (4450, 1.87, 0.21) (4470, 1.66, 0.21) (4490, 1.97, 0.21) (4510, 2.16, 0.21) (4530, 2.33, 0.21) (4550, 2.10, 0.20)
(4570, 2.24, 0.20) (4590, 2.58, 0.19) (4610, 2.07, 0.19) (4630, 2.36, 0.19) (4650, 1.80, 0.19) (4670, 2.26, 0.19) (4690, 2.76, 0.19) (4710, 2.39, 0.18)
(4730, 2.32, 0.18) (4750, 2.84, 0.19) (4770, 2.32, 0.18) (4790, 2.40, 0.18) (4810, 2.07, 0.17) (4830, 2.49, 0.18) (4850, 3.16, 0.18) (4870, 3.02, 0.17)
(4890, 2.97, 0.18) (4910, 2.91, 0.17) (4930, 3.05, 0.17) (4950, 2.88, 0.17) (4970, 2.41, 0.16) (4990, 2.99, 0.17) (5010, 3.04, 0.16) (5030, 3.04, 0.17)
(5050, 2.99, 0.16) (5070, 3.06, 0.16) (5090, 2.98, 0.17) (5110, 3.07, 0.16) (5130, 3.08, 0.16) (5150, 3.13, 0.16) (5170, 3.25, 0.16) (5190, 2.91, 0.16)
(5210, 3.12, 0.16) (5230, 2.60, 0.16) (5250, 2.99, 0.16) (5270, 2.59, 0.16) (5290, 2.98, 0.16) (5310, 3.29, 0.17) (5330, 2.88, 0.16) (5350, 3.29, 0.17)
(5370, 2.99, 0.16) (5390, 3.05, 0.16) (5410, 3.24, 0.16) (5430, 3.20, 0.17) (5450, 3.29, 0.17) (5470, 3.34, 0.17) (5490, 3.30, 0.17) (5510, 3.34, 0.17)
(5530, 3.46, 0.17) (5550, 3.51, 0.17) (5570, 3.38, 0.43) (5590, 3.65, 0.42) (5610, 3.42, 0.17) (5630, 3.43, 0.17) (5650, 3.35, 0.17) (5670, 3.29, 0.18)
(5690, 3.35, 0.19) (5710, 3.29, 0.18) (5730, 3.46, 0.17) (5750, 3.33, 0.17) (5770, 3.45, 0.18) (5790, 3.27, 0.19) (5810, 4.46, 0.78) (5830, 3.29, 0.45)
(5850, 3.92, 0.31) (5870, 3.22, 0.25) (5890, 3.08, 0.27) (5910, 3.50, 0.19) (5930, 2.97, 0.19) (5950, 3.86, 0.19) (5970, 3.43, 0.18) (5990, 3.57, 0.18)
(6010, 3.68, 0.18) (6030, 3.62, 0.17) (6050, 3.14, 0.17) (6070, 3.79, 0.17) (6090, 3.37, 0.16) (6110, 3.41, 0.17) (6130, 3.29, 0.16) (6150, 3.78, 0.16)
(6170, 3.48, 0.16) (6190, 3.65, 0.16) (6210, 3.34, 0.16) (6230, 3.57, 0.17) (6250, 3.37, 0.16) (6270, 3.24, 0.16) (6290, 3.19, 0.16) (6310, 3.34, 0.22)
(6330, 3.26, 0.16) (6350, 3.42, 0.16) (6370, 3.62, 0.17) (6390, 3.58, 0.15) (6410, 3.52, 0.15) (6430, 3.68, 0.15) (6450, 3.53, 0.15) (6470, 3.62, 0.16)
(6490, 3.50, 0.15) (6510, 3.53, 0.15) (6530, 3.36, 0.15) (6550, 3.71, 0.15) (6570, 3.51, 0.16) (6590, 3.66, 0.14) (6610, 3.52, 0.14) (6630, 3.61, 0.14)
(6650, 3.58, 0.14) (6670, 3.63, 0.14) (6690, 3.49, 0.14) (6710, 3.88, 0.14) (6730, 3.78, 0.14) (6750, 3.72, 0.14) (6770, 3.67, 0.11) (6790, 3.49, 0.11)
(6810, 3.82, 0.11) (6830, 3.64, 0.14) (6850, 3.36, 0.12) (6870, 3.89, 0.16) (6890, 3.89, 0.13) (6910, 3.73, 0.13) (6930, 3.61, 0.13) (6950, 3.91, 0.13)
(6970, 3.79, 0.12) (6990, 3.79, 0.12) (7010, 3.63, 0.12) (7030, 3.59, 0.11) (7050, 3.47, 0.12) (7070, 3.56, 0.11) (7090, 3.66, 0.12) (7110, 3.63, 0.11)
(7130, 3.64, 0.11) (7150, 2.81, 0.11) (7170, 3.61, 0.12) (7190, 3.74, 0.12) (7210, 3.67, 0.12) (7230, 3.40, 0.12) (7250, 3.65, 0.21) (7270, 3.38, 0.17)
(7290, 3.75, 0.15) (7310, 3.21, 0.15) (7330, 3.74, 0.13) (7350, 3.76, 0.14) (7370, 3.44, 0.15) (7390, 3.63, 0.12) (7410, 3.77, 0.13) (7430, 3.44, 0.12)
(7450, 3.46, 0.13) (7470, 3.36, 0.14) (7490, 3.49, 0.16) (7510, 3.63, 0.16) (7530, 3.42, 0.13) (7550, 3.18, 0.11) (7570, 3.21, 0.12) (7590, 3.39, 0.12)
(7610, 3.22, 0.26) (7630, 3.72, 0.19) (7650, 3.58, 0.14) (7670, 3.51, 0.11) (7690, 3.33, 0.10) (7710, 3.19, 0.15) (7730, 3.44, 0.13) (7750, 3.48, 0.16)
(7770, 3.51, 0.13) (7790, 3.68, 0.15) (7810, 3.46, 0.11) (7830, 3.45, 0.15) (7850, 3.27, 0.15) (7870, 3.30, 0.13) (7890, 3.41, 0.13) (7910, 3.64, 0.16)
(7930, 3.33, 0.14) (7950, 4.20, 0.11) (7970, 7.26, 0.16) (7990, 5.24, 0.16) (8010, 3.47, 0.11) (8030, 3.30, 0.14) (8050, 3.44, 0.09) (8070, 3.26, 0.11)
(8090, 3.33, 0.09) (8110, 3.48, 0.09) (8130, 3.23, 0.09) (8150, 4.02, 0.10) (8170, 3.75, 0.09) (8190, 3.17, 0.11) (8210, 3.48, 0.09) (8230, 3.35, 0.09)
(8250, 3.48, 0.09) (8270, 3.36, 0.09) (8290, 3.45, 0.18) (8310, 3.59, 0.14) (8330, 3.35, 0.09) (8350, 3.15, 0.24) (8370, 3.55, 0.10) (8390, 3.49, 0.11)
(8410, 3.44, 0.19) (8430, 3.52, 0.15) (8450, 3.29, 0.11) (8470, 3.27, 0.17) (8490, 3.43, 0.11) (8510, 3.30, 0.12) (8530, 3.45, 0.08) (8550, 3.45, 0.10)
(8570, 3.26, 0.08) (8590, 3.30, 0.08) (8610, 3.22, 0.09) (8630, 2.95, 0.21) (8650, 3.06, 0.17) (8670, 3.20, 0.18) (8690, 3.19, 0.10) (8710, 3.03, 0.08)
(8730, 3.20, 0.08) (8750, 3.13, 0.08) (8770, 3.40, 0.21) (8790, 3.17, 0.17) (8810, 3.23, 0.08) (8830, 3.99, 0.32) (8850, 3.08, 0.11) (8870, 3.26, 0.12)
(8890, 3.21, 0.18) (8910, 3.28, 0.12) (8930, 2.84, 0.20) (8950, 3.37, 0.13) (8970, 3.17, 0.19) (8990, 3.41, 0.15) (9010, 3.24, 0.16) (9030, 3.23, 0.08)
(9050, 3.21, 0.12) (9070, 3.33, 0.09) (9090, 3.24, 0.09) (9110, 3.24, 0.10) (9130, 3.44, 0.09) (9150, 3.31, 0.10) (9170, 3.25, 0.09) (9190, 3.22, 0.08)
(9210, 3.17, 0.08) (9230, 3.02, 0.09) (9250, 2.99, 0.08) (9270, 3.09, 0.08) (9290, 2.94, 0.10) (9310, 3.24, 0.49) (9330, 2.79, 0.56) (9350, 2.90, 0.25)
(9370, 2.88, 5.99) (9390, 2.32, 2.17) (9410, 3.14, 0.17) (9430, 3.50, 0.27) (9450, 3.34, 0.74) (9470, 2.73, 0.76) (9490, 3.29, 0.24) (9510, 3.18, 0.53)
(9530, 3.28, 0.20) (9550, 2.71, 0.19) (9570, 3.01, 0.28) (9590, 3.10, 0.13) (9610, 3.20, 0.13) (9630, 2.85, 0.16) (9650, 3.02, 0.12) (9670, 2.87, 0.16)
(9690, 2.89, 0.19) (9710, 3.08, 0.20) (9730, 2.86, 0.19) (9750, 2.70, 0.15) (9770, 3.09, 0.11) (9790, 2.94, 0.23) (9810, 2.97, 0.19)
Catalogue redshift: 0.21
